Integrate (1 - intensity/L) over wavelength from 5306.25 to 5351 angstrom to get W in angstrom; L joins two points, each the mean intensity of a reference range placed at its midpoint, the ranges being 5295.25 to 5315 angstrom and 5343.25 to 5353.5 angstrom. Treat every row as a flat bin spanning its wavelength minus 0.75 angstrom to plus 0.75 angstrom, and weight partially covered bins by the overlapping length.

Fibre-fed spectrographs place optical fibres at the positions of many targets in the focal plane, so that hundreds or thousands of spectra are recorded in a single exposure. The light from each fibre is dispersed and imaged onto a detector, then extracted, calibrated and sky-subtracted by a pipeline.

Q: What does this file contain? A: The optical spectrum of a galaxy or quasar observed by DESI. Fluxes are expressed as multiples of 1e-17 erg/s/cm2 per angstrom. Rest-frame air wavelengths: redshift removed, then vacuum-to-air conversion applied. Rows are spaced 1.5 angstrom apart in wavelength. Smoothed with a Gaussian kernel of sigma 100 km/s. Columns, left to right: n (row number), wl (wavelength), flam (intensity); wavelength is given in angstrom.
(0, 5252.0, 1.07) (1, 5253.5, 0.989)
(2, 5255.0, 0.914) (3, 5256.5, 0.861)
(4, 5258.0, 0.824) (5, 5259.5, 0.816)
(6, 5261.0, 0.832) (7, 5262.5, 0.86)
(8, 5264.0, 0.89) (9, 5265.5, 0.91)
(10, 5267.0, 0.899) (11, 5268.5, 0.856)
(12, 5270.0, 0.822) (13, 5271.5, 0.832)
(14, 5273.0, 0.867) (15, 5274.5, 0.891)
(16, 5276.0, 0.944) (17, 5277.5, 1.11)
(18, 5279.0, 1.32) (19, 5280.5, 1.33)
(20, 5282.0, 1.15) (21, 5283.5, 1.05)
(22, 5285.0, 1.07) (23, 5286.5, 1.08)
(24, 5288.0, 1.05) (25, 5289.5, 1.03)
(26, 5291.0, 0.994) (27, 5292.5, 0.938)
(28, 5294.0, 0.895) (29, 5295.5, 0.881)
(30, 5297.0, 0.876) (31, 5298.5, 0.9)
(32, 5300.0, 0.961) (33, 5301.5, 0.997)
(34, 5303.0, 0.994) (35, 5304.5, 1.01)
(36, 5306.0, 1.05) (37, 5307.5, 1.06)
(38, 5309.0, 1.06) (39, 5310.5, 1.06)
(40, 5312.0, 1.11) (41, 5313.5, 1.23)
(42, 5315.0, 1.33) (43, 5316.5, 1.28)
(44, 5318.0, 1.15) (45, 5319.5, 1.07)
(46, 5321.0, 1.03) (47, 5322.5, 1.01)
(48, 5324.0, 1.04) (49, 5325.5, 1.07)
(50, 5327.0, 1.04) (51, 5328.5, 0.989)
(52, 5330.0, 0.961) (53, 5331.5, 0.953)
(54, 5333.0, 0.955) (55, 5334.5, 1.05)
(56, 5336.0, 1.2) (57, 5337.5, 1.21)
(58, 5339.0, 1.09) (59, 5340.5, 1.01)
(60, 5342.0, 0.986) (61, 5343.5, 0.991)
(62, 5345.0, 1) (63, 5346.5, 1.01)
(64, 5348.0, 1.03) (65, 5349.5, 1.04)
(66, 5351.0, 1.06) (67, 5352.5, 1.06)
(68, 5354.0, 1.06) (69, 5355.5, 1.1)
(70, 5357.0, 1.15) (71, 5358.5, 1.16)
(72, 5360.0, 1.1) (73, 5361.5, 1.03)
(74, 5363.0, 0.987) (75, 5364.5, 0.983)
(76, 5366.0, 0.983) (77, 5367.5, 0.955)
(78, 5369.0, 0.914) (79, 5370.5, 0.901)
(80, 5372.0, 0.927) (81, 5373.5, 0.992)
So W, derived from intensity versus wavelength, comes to -1.7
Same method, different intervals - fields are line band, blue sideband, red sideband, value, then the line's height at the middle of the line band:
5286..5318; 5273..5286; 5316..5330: 1.2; 1.08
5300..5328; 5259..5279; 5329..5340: -2.1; 1.01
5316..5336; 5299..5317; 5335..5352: 0.5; 1.07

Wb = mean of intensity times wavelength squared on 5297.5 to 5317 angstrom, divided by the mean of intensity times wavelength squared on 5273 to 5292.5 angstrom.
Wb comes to 1.01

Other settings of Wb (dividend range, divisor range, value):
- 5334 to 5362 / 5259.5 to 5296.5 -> 1.13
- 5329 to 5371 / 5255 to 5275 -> 1.24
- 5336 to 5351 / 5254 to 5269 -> 1.25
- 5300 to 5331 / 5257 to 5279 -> 1.22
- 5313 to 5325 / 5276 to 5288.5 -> 1.02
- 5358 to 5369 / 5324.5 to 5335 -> 1.03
